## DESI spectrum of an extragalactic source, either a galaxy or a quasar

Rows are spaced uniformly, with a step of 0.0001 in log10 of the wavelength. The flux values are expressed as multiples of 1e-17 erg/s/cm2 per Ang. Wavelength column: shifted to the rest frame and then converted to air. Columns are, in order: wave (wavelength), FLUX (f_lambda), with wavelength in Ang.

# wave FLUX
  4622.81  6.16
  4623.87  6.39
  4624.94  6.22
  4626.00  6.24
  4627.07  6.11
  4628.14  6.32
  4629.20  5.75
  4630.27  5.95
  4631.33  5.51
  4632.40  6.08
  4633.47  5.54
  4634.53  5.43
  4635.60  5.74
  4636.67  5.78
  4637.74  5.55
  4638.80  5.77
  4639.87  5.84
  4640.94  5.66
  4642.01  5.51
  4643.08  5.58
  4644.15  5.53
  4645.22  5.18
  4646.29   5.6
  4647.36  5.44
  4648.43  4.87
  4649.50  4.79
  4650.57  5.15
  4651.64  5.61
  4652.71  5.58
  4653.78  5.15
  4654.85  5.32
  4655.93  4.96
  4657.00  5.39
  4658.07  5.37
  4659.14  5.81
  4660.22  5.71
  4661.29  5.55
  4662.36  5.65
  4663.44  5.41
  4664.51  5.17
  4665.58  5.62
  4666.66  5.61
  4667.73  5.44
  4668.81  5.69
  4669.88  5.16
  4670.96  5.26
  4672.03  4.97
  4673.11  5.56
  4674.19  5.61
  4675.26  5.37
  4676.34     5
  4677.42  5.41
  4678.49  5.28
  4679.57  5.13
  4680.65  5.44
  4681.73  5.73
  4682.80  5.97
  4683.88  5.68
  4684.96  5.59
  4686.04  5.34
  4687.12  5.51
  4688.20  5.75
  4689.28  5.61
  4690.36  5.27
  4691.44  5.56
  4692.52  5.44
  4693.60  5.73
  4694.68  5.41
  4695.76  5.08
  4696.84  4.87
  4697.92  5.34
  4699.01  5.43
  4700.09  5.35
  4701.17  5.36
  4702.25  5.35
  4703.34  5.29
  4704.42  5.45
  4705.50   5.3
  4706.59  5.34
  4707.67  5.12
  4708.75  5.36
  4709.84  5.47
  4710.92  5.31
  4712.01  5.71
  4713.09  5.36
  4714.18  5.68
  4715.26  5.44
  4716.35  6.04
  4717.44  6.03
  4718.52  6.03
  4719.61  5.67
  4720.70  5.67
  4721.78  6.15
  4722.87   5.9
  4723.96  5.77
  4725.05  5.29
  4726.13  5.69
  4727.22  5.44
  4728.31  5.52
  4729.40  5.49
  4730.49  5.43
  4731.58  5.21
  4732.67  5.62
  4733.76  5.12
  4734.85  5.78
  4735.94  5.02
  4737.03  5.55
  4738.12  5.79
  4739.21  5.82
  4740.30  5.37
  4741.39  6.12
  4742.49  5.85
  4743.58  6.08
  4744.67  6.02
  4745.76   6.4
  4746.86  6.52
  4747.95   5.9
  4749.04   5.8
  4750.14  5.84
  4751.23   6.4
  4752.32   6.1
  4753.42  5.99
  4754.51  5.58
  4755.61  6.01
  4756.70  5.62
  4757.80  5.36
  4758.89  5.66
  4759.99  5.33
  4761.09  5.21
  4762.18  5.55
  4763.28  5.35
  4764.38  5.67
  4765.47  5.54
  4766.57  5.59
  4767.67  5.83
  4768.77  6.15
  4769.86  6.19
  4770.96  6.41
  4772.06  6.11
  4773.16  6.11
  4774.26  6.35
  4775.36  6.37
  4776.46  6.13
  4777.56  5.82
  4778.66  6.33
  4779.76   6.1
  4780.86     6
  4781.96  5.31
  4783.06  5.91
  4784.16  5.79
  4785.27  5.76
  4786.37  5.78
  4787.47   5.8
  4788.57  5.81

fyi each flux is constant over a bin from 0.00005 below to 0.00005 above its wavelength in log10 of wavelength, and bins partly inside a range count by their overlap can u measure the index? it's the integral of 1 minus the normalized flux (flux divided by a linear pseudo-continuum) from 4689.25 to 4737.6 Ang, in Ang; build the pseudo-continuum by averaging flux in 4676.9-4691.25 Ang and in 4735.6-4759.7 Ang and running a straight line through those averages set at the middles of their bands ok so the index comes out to 1.58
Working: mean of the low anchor 5.52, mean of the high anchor 5.86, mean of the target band 5.49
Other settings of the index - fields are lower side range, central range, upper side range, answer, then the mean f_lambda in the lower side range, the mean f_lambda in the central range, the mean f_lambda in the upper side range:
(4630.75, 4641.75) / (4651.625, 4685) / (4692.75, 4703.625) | 0.4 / 5.69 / 5.44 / 5.32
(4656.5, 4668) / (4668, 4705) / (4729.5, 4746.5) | 1.1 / 5.53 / 5.41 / 5.68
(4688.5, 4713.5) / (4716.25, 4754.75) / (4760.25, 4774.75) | -1.1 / 5.37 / 5.78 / 5.84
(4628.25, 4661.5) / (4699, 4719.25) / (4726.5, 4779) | 0.7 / 5.52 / 5.5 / 5.8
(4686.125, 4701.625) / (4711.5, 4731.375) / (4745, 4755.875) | 0.2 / 5.41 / 5.68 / 6.05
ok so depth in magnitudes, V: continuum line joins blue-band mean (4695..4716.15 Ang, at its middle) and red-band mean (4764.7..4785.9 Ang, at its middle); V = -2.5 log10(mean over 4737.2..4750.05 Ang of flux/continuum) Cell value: -0.047 mag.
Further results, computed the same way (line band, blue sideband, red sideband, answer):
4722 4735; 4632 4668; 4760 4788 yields 0.039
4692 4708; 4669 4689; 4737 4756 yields 0.054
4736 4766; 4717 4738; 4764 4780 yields 0.010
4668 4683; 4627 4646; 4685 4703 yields 0.022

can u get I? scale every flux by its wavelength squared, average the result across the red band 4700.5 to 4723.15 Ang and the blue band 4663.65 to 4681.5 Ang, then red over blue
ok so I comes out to 1.06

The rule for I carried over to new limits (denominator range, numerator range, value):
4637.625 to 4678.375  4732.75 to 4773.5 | 1.12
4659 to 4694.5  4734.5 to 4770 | 1.09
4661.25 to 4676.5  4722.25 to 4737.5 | 1.04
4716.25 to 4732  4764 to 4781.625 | 1.09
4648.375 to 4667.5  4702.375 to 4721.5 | 1.05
